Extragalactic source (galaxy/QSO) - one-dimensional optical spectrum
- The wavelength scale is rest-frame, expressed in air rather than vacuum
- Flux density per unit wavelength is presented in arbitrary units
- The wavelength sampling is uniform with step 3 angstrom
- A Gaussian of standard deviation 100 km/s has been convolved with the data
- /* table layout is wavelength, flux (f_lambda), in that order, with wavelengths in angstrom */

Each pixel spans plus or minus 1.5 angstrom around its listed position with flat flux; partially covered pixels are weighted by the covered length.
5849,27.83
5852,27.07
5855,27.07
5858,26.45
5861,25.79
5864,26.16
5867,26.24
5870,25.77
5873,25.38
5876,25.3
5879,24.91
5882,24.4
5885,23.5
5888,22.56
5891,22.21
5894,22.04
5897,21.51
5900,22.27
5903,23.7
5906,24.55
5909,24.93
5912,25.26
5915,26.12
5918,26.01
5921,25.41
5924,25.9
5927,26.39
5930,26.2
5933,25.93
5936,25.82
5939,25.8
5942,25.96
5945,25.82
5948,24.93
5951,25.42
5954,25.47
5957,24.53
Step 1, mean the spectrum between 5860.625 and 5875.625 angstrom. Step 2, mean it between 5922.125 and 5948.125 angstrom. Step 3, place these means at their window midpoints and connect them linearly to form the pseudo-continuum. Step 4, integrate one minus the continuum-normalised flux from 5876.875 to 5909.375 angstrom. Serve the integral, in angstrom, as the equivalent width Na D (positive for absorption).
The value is 3.21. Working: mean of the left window 25.8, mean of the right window 25.9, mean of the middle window 23.3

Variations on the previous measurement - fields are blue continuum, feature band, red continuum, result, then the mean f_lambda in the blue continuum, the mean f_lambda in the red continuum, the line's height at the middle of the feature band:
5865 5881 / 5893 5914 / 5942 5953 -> 1.6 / 25.5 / 25.5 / 25.5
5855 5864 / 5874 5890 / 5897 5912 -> 0.6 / 26.3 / 23.8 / 25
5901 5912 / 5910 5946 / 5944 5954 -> -1.4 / 24.4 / 25.4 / 24.9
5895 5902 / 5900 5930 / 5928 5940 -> -1.8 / 22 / 26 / 23.9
